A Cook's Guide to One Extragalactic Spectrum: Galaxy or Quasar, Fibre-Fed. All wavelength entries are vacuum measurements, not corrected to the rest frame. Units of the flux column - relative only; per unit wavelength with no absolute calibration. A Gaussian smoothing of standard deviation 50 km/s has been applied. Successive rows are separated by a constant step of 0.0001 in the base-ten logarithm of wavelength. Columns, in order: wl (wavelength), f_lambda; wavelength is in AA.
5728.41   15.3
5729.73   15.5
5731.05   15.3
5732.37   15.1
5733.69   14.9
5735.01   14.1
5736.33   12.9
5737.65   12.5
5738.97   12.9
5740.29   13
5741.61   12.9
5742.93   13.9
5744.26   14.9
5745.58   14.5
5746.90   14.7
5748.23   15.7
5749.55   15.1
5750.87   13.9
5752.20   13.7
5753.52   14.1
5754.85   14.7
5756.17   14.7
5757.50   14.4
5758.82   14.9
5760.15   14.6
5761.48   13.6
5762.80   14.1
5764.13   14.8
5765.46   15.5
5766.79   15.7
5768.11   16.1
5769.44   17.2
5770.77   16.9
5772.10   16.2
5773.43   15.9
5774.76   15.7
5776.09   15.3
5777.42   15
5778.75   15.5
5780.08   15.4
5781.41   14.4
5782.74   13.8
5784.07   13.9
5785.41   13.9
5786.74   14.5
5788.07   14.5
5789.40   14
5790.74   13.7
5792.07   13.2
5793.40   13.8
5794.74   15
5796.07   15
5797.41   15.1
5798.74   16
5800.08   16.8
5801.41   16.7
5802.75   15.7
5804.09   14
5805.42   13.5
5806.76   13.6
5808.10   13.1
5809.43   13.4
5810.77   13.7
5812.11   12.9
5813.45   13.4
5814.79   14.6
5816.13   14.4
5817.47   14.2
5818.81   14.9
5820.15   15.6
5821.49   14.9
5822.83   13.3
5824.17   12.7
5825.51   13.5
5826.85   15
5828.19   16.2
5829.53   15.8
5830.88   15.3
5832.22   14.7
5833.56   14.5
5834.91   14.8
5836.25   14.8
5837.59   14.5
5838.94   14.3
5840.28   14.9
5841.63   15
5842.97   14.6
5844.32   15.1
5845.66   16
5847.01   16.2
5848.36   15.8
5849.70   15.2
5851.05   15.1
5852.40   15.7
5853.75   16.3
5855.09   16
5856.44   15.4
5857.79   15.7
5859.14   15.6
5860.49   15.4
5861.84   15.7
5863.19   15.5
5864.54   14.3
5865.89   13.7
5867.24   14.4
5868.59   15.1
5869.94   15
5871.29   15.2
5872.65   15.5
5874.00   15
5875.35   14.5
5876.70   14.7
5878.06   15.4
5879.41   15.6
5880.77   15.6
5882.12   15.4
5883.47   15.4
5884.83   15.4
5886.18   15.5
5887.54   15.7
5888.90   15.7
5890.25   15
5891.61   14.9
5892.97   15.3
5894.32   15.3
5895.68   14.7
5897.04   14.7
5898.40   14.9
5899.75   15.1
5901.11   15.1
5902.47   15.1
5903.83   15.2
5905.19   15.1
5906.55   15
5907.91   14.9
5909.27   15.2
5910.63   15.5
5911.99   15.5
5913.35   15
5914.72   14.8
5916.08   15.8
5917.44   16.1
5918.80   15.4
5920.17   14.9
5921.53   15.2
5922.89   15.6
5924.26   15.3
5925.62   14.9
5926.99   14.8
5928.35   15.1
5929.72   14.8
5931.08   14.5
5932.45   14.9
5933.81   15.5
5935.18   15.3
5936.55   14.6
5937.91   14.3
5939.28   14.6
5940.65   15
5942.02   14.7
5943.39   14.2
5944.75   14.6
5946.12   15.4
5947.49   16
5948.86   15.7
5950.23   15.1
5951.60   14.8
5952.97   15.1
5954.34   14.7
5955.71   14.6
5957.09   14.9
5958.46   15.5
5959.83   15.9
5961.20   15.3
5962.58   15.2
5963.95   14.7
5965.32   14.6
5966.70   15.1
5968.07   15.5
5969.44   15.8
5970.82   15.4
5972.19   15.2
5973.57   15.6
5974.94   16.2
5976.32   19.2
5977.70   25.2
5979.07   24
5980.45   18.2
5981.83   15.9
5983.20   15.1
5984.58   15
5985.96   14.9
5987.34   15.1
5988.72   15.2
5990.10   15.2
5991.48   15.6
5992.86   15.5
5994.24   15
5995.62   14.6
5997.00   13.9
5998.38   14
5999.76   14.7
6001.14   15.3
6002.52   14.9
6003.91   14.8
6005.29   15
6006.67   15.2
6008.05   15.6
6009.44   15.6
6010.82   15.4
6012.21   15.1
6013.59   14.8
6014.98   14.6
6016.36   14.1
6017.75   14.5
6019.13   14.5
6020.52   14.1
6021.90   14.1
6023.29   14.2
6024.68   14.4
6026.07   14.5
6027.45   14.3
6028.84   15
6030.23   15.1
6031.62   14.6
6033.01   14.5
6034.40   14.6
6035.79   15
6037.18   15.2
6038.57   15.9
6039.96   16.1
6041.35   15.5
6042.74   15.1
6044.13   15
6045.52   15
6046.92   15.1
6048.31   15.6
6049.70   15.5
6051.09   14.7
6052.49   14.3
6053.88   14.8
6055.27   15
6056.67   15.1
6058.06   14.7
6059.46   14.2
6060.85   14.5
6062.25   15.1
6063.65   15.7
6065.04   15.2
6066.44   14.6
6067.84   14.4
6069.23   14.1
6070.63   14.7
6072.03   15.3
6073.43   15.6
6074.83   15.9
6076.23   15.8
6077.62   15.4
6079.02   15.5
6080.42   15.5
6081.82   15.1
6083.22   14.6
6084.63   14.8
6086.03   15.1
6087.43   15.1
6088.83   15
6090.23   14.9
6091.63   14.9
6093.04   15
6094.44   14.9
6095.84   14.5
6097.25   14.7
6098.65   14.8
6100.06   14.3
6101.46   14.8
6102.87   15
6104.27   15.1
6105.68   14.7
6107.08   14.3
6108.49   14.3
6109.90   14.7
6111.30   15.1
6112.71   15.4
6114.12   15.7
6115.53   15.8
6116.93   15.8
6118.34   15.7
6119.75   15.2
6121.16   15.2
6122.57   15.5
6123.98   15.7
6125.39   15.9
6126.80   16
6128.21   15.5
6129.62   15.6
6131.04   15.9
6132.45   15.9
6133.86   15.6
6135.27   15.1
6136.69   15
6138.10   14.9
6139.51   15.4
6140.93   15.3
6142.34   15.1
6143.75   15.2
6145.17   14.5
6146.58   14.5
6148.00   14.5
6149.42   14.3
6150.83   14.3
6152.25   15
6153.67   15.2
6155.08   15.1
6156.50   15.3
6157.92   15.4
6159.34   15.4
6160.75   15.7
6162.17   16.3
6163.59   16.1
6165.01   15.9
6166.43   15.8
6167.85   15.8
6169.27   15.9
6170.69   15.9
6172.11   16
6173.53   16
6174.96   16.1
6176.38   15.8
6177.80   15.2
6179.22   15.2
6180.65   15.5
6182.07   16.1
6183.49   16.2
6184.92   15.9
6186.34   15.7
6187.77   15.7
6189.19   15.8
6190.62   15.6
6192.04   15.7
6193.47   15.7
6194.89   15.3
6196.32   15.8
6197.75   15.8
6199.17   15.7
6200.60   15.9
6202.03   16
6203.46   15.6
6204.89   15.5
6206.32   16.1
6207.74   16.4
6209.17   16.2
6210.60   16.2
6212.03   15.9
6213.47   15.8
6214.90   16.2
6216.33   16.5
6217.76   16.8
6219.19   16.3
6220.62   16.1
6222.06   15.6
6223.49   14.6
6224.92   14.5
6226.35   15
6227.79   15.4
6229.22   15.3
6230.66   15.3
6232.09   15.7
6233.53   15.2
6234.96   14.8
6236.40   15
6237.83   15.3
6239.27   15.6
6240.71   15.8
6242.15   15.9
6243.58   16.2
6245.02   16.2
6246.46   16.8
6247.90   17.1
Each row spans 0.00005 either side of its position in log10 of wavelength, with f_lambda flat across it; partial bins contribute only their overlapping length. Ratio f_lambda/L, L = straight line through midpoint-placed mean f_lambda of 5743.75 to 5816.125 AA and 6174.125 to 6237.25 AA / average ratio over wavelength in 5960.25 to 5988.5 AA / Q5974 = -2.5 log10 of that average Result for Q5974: -0.09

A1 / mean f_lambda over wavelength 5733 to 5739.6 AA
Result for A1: 13.5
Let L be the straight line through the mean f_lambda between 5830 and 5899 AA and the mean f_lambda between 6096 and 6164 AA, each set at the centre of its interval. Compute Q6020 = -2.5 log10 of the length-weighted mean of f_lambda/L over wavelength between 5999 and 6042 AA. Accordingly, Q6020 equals 0.023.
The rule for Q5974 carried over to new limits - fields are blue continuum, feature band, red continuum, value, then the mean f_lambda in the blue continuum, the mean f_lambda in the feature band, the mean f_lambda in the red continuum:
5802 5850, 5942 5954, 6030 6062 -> -0.020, 14.6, 15.1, 15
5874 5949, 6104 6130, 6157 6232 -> 0.019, 15.1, 15.3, 15.8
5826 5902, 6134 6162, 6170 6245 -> 0.041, 15.2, 15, 15.7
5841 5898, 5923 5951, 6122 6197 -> 0.025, 15.3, 15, 15.5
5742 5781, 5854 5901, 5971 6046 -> 0.003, 15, 15.2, 15.5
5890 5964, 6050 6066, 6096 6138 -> 0.024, 15.1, 14.9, 15.2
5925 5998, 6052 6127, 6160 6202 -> 0.046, 15.6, 15.1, 15.8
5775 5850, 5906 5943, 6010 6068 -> -0.024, 14.6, 15.1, 14.9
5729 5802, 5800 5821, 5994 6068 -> 0.031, 14.7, 14.3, 14.9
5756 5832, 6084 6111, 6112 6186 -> 0.042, 14.7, 14.8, 15.5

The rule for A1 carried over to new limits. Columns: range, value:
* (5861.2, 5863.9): 15.6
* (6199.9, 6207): 15.8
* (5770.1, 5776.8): 16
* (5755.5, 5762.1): 14.4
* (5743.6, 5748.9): 15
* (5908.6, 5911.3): 15.4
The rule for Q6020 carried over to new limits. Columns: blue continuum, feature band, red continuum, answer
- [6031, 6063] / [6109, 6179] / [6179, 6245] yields 0.00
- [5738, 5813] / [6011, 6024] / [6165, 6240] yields 0.06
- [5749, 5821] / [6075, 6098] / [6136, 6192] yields 0.02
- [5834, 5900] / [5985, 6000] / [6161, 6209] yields 0.04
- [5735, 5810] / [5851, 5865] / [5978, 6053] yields -0.05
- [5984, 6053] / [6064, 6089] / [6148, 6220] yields 0.01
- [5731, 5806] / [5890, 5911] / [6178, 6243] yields 0.00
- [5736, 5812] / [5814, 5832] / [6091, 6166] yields 0.00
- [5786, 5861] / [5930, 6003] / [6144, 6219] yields -0.03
